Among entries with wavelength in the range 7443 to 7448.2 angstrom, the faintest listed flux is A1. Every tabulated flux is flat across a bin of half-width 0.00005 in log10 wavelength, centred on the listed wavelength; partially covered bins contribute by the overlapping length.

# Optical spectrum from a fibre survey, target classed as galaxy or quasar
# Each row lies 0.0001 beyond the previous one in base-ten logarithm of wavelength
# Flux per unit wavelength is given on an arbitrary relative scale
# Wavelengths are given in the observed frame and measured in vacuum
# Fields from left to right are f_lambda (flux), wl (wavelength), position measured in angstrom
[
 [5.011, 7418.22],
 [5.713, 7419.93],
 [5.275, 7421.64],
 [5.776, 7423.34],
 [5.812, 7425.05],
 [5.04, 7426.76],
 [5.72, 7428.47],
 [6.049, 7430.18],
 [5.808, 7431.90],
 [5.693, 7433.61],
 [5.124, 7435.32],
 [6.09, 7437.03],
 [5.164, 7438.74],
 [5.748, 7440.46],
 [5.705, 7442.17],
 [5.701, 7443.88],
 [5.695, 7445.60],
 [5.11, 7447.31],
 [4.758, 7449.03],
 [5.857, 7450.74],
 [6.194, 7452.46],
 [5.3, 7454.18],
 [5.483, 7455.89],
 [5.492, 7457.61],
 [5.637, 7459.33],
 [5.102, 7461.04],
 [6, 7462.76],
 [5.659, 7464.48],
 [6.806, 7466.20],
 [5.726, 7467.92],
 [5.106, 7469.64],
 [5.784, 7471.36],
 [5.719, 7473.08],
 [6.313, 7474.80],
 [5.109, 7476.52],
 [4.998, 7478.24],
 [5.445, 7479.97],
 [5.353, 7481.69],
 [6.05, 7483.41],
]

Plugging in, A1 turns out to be 5.11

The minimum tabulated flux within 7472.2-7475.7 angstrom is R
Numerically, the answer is 5.719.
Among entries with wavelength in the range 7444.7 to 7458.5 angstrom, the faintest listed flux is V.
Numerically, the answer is 4.758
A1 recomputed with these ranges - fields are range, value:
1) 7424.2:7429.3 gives 5.04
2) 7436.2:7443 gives 5.164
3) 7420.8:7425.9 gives 5.275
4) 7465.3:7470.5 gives 5.106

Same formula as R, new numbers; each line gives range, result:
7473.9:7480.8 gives 4.998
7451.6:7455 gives 5.3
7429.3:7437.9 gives 5.124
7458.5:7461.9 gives 5.102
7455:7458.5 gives 5.483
